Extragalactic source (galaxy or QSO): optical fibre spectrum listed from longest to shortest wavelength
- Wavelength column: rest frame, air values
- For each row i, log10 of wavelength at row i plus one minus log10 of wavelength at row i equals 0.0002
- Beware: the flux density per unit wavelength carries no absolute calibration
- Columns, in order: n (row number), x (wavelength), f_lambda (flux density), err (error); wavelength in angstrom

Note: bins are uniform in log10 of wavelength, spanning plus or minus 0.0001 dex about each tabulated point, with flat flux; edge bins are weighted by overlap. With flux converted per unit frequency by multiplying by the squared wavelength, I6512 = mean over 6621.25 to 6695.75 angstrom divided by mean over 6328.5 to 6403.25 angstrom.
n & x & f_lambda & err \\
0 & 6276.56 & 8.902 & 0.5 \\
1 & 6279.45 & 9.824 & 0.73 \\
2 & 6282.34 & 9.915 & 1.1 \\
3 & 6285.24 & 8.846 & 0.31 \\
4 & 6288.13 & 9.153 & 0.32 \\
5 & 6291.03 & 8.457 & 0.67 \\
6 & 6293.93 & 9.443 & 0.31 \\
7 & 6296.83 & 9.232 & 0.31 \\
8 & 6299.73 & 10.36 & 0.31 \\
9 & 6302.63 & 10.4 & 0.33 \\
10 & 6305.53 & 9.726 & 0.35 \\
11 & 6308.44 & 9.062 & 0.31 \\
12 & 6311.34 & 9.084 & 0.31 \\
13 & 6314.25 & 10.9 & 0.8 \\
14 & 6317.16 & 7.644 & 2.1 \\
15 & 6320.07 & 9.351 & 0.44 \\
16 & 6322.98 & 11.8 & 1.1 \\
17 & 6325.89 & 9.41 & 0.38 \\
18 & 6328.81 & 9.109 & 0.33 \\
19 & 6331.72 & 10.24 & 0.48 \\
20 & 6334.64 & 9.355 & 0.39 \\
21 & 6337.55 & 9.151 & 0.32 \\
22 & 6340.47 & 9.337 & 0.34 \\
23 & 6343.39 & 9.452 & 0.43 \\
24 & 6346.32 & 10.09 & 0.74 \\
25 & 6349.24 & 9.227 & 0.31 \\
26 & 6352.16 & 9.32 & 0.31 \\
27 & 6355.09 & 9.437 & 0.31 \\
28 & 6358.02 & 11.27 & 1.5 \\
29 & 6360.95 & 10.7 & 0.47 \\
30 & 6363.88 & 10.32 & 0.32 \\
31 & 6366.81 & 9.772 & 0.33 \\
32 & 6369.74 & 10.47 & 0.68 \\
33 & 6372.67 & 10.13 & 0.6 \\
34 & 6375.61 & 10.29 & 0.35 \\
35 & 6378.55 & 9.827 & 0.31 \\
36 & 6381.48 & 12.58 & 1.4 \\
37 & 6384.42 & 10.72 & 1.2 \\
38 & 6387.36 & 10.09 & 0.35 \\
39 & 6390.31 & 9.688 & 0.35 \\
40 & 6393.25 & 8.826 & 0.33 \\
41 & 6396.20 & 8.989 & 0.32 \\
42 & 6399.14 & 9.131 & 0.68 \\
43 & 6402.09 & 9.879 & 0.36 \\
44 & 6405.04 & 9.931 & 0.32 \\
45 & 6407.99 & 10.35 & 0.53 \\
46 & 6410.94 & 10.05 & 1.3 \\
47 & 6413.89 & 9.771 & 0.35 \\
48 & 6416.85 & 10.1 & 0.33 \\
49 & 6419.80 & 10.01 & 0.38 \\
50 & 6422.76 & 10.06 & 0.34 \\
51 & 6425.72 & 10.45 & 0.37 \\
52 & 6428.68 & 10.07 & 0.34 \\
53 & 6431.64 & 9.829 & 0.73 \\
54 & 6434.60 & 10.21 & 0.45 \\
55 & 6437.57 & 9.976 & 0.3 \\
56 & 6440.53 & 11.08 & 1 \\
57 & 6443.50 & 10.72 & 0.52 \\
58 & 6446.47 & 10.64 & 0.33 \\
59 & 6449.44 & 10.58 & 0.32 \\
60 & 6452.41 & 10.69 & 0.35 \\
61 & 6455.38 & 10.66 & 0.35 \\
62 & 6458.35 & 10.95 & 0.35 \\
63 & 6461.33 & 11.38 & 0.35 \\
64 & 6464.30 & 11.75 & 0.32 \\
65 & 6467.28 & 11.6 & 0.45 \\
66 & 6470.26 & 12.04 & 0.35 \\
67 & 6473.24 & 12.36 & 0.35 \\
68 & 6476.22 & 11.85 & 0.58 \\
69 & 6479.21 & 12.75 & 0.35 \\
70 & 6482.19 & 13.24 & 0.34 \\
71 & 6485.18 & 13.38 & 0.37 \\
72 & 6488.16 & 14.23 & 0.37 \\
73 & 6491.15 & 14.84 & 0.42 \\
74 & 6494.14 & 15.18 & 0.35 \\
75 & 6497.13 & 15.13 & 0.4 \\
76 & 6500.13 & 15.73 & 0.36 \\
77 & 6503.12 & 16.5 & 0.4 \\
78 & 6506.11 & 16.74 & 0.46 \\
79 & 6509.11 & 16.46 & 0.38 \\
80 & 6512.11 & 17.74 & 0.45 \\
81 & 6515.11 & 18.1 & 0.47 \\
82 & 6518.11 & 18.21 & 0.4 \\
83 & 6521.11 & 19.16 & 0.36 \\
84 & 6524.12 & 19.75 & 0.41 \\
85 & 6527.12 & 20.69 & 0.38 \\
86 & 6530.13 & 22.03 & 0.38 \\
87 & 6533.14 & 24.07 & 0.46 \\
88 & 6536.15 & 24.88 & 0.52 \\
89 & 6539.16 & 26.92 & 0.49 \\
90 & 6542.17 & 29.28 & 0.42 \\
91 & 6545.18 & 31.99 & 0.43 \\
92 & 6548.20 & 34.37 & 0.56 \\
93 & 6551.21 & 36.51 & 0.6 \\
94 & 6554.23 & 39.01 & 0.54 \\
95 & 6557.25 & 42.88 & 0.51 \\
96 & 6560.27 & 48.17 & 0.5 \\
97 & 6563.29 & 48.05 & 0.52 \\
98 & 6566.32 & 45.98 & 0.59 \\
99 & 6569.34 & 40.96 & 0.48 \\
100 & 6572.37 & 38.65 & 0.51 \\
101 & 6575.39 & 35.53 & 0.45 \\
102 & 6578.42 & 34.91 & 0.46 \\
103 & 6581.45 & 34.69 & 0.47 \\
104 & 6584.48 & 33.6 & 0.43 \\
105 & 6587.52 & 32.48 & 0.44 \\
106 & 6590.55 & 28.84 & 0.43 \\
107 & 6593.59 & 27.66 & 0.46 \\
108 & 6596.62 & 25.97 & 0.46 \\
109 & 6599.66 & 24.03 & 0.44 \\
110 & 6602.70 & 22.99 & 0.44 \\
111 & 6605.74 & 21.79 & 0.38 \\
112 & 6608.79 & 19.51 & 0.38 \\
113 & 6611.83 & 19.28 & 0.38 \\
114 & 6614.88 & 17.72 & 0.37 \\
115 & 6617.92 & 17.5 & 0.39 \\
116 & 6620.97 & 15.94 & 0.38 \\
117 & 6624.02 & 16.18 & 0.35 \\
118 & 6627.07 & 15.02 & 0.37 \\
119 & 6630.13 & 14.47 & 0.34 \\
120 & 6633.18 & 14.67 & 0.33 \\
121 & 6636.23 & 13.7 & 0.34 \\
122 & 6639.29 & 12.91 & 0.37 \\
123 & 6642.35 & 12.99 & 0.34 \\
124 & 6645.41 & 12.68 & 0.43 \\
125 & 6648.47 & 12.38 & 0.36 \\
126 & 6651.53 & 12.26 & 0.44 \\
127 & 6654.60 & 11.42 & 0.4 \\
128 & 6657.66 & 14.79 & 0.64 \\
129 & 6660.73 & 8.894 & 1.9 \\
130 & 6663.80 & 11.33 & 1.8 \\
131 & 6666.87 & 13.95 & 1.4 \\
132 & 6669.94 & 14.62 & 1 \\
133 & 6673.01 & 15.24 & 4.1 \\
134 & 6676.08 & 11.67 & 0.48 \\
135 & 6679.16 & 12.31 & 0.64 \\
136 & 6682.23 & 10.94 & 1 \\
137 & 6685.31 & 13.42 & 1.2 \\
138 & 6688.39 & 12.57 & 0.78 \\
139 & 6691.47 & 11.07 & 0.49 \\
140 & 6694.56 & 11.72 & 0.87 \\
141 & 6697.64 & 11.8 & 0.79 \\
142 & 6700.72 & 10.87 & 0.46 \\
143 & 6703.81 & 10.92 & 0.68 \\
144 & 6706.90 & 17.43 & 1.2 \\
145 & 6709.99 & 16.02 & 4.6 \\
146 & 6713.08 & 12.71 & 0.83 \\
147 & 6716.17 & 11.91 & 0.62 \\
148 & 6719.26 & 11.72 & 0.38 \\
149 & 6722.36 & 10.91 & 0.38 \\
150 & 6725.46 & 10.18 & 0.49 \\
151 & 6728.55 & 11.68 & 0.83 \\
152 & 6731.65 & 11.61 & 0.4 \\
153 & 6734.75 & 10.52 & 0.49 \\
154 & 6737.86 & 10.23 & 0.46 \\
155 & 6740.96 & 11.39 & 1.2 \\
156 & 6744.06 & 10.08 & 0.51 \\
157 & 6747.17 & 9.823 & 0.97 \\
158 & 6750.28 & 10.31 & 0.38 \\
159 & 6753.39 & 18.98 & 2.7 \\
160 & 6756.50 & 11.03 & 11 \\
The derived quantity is 1.4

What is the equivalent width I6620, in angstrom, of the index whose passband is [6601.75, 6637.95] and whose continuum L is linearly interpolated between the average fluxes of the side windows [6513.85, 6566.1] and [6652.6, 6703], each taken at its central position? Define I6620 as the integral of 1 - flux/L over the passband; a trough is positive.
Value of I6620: 4.8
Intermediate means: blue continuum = 30.1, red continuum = 12.3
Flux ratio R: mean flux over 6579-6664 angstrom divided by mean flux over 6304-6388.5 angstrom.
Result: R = 1.9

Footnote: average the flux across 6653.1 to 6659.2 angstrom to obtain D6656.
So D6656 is 13.1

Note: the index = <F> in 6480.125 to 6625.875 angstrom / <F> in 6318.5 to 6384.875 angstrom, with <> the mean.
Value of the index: 2.54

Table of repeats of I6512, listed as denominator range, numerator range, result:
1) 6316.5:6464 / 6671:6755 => 1.33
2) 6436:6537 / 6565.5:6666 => 1.51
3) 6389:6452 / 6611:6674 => 1.51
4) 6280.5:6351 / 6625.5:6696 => 1.50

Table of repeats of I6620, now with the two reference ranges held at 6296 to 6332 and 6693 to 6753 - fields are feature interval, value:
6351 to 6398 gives -0.6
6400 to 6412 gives 0.2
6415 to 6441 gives 0.3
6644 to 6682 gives -3.5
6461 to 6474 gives -1.7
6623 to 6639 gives -4.6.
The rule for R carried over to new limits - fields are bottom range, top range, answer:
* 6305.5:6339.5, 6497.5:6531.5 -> 1.90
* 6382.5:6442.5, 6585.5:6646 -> 1.95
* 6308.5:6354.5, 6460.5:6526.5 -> 1.57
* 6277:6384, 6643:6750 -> 1.23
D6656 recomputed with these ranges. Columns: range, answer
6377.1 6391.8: 10.6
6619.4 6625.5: 16.1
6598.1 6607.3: 22.9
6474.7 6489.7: 13.1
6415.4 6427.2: 10.2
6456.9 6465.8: 11.4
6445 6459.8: 10.7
